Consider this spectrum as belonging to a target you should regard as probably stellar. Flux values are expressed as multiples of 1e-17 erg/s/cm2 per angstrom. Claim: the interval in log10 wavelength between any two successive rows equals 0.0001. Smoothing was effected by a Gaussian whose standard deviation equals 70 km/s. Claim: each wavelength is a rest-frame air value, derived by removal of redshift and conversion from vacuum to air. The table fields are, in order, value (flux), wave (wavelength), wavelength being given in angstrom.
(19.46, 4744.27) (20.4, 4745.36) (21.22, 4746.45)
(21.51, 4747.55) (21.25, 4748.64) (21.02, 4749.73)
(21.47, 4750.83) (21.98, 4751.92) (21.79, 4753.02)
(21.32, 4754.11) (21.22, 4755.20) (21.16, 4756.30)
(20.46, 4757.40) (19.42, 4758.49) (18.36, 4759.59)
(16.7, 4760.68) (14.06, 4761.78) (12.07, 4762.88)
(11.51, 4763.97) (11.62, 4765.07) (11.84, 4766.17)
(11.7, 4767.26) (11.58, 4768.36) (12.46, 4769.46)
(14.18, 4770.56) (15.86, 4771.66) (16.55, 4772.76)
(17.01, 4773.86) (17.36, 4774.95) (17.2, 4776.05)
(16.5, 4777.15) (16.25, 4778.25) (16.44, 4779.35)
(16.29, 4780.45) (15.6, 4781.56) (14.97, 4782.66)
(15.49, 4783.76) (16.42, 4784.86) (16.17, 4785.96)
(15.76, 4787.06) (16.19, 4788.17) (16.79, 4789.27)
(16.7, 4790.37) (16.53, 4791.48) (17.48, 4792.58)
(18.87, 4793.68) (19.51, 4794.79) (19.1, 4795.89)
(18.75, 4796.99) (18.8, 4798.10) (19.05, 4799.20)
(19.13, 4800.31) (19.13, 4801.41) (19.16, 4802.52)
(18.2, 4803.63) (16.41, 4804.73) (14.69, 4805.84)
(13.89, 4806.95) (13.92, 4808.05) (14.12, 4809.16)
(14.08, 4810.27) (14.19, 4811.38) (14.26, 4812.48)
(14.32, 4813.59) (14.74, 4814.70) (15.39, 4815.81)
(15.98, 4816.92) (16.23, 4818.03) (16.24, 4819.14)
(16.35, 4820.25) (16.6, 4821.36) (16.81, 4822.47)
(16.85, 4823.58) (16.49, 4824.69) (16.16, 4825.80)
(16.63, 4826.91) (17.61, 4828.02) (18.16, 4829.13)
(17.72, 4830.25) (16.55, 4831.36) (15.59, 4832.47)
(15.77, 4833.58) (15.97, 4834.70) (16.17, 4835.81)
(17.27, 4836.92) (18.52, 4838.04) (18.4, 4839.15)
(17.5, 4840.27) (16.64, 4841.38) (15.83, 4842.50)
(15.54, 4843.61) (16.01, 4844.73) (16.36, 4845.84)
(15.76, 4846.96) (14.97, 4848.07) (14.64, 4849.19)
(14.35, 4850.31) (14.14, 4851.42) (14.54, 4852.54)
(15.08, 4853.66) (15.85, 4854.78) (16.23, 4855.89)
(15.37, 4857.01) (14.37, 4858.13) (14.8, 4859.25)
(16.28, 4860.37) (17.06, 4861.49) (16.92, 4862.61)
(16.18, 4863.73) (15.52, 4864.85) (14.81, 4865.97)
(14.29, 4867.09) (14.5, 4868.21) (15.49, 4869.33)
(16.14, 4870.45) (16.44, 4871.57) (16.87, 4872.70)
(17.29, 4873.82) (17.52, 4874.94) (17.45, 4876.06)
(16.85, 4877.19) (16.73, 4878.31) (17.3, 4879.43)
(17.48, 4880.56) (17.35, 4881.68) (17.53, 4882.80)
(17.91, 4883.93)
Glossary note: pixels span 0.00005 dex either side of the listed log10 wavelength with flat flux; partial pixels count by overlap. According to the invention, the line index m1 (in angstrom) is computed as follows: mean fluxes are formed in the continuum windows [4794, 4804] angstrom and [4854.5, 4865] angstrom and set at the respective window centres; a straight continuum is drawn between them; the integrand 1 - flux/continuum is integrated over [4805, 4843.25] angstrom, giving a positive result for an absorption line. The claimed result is 3.5 angstrom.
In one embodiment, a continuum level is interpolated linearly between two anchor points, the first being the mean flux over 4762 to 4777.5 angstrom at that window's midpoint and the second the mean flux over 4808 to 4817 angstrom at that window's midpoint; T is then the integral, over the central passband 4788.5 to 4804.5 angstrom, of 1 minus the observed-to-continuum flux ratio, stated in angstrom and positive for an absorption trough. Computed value -4.4 angstrom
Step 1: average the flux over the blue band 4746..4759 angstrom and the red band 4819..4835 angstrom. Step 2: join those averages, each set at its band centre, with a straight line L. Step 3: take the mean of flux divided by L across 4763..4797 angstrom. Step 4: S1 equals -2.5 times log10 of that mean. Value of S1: 0.23 mag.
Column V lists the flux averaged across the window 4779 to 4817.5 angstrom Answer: 16.5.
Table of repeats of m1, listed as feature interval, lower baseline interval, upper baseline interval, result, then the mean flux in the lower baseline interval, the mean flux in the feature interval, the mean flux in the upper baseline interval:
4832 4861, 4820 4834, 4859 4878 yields 1.11 angstrom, 16.7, 15.8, 16.2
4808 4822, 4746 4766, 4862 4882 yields 1.86 angstrom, 18.6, 15.2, 16.4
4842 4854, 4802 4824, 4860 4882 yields 0.67 angstrom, 15.6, 15.2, 16.4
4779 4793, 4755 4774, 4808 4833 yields -0.61 angstrom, 15.3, 16.2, 15.9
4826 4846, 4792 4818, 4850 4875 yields -0.85 angstrom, 16.6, 16.8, 15.6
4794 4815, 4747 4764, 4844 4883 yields 1.36 angstrom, 19.3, 16.6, 15.9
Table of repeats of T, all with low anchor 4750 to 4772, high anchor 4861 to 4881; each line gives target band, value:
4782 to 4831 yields -0.3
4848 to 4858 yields 0.9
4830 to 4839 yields -0.2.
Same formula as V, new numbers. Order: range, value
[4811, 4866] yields 16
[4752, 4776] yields 16.2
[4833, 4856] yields 16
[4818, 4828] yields 16.6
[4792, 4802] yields 18.9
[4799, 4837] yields 16.2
